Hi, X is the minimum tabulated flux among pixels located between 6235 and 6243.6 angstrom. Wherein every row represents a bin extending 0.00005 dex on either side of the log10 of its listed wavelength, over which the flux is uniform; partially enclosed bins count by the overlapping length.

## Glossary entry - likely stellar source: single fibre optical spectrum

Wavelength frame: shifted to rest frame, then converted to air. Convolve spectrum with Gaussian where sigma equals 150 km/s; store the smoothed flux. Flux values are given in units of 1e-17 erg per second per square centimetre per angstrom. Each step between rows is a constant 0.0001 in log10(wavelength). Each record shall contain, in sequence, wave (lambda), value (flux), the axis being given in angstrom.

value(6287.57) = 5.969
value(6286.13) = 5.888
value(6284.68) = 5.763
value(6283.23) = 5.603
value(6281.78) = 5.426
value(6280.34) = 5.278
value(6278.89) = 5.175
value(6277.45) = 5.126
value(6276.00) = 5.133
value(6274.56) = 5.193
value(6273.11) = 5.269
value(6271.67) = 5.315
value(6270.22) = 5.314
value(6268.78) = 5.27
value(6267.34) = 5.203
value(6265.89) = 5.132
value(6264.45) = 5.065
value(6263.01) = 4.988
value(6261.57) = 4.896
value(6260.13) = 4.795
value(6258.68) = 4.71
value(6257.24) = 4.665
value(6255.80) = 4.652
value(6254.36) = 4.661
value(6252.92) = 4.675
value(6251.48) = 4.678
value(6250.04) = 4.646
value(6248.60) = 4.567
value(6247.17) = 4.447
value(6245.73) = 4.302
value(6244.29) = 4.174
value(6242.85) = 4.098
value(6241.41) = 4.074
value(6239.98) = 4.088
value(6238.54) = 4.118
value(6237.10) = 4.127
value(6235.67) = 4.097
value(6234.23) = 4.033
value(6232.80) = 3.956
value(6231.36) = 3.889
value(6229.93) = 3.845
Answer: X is 4.074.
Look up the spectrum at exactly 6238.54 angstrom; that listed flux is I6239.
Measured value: 4.118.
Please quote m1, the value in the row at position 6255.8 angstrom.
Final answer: 4.652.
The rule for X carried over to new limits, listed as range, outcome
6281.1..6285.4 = 5.426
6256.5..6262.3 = 4.665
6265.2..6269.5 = 5.132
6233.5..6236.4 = 4.033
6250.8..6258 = 4.652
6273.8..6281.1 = 5.126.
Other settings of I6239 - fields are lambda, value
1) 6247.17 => 4.447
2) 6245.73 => 4.302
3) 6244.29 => 4.174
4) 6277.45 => 5.126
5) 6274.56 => 5.193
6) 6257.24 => 4.665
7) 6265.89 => 5.132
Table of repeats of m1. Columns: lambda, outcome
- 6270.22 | 5.314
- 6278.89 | 5.175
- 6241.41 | 4.074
